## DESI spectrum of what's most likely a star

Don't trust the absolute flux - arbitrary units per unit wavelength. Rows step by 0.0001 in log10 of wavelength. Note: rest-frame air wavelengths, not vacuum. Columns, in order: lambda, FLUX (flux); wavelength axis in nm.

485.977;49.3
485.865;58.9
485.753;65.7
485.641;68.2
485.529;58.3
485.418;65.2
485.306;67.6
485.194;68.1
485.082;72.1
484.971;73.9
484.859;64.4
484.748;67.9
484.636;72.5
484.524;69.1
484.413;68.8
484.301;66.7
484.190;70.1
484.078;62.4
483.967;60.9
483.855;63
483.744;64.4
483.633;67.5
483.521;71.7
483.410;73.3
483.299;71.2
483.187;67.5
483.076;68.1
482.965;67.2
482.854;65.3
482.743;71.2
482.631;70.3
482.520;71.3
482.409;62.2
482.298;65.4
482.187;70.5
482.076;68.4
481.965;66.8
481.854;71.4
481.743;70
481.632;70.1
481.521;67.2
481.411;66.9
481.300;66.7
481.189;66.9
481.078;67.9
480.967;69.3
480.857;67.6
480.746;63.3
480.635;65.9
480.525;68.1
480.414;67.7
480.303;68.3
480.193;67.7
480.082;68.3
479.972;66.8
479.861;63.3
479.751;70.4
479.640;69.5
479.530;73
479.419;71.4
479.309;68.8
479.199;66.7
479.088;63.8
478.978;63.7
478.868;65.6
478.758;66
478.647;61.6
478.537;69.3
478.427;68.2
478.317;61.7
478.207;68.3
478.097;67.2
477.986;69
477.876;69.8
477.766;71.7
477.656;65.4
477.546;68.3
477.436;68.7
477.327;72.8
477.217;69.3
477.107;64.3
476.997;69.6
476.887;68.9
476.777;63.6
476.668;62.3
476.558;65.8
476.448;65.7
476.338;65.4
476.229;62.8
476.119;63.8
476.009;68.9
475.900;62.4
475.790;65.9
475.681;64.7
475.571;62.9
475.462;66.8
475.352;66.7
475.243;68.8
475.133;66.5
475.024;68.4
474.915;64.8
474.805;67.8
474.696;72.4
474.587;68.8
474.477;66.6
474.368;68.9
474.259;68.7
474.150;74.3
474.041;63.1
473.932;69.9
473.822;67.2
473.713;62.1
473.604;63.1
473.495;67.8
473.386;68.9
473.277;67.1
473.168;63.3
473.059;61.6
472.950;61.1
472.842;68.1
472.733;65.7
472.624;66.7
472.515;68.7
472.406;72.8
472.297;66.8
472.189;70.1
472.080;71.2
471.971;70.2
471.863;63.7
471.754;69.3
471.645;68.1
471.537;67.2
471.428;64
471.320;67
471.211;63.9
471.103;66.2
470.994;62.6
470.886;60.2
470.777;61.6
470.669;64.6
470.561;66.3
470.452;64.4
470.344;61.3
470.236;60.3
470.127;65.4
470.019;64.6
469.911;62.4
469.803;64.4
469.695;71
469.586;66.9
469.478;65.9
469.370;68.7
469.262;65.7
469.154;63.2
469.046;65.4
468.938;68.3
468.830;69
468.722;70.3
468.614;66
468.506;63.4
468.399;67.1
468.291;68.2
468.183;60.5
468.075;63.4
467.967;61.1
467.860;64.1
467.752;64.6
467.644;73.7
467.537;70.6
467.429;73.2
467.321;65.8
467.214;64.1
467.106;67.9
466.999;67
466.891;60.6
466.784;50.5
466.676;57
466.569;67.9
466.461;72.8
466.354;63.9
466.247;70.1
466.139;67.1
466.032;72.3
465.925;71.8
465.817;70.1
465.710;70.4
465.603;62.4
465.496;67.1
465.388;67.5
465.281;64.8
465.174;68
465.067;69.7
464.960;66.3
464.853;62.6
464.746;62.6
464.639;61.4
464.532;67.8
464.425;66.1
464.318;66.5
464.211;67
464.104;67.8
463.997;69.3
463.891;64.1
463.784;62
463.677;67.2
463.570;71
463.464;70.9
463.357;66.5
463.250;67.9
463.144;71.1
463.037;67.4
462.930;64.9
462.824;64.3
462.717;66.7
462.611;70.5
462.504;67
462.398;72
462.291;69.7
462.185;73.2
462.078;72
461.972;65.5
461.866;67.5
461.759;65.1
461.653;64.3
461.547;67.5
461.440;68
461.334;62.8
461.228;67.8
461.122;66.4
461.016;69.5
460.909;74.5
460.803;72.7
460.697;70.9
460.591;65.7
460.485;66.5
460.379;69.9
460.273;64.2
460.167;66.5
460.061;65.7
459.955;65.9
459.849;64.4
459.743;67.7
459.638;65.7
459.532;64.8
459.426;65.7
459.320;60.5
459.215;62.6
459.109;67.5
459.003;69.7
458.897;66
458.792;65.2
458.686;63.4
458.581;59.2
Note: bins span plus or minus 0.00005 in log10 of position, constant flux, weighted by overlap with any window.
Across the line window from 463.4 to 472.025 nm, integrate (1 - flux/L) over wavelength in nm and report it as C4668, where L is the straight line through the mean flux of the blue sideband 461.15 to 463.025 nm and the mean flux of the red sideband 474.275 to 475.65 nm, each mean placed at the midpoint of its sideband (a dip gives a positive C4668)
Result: 0.19 nm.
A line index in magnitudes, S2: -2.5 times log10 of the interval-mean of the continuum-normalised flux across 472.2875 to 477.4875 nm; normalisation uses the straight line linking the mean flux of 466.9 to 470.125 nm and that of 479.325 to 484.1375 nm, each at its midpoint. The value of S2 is 0.01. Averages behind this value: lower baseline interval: 66.3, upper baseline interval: 67.8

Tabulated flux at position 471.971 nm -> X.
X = 70.2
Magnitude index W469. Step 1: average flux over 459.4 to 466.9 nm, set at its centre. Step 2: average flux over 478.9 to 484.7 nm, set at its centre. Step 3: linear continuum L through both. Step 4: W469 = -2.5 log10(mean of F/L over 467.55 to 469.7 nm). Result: 0.02 mag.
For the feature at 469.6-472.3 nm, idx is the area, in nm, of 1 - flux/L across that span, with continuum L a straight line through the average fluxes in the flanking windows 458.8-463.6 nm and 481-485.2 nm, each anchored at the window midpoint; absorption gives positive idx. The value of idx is 0.091 nm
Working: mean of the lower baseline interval 67.5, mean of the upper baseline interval 68.1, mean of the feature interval 65.5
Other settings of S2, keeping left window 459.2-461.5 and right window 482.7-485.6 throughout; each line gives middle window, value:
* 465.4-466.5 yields -0.027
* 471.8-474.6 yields 0.002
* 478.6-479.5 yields 0.021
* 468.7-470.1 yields 0.010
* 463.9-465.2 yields 0.013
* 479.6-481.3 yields 0.003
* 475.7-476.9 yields 0.040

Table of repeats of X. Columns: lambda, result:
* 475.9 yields 62.4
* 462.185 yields 73.2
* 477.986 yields 69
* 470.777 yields 61.6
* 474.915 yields 64.8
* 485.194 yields 68.1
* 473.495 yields 67.8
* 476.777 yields 63.6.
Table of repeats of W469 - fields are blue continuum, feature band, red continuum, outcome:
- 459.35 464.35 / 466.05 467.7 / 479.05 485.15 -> 0.02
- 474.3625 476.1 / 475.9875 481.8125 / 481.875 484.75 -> 0.00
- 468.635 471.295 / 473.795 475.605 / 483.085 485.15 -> -0.03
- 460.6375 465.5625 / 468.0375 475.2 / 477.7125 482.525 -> 0.02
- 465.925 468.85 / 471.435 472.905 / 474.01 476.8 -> -0.03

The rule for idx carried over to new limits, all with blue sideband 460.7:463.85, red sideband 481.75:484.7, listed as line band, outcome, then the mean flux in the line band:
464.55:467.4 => 0.09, 65.9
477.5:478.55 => 0.00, 67.8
